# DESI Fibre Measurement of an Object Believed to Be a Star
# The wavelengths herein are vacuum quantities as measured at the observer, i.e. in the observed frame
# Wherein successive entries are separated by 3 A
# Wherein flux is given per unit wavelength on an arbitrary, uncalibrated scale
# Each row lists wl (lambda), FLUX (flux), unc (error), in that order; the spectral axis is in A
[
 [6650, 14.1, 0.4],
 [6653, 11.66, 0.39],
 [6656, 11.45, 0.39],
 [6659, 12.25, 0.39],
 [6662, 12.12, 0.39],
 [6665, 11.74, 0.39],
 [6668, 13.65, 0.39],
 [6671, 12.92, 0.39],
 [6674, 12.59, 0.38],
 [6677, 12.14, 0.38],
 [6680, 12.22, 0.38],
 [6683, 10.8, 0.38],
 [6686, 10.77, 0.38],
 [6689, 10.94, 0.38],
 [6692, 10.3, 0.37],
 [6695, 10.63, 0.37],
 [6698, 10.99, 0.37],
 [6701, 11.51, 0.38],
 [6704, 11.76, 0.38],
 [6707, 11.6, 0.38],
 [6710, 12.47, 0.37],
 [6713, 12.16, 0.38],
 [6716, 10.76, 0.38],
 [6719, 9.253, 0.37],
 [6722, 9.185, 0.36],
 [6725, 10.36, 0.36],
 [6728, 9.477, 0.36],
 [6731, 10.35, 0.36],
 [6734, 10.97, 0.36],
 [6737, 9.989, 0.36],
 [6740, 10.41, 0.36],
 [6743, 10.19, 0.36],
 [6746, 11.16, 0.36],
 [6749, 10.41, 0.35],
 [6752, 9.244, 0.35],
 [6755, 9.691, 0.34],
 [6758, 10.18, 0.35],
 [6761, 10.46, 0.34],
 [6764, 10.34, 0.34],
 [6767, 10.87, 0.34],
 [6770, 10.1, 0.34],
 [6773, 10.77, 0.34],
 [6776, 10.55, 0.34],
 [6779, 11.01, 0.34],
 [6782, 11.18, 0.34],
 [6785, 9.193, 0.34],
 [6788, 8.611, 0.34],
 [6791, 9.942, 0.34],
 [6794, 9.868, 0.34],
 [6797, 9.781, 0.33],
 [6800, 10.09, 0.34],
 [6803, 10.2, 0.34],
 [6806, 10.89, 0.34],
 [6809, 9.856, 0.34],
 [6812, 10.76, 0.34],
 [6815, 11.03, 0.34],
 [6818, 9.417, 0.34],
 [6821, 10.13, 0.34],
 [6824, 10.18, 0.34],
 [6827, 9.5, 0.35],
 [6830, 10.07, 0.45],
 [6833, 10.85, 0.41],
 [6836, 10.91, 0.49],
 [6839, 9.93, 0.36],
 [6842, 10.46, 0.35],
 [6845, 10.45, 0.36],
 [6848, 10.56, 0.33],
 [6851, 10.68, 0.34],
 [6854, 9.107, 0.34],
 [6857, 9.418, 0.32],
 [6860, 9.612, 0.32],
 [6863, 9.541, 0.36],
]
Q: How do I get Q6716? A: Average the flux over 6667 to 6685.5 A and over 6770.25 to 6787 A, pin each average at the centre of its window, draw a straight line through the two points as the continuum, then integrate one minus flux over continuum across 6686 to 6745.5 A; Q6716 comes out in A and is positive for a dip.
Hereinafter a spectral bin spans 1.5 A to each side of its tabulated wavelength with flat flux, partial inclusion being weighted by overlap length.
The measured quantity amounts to 4.4 A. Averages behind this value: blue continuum 12.3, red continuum 10.5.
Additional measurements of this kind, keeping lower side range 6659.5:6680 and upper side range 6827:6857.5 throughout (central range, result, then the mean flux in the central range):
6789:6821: 1.7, 10.2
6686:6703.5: 1.8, 10.9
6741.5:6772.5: 2.9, 10.3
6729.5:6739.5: 1.0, 10.4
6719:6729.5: 1.9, 9.61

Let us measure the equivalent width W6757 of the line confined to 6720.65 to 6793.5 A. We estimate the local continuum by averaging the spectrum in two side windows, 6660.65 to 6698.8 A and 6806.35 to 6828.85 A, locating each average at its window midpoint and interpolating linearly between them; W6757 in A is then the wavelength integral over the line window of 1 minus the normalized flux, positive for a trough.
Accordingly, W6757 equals 4.3 A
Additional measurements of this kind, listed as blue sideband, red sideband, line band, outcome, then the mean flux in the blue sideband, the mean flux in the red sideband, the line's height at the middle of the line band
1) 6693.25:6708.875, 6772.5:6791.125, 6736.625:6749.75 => 0.3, 11.3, 10.2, 10.7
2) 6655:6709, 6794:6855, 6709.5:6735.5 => 1.9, 11.7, 10.2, 11.3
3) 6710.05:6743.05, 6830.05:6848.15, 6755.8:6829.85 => 1.8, 10.4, 10.5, 10.4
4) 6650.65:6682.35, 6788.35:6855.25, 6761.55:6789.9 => 1.4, 12.3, 10.2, 10.8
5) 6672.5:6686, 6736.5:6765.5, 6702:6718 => -0.8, 11.8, 10.2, 11.1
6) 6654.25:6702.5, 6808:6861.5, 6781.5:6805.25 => 1.6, 11.7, 10.2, 10.6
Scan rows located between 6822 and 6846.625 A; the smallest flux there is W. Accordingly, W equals 9.5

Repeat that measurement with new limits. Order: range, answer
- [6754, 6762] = 9.691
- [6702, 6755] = 9.185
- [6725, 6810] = 8.611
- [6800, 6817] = 9.856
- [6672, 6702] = 10.3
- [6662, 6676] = 11.74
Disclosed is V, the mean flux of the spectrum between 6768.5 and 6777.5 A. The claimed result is 10.5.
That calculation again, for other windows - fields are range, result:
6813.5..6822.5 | 10.2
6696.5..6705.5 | 11.4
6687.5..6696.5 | 10.6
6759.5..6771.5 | 10.4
